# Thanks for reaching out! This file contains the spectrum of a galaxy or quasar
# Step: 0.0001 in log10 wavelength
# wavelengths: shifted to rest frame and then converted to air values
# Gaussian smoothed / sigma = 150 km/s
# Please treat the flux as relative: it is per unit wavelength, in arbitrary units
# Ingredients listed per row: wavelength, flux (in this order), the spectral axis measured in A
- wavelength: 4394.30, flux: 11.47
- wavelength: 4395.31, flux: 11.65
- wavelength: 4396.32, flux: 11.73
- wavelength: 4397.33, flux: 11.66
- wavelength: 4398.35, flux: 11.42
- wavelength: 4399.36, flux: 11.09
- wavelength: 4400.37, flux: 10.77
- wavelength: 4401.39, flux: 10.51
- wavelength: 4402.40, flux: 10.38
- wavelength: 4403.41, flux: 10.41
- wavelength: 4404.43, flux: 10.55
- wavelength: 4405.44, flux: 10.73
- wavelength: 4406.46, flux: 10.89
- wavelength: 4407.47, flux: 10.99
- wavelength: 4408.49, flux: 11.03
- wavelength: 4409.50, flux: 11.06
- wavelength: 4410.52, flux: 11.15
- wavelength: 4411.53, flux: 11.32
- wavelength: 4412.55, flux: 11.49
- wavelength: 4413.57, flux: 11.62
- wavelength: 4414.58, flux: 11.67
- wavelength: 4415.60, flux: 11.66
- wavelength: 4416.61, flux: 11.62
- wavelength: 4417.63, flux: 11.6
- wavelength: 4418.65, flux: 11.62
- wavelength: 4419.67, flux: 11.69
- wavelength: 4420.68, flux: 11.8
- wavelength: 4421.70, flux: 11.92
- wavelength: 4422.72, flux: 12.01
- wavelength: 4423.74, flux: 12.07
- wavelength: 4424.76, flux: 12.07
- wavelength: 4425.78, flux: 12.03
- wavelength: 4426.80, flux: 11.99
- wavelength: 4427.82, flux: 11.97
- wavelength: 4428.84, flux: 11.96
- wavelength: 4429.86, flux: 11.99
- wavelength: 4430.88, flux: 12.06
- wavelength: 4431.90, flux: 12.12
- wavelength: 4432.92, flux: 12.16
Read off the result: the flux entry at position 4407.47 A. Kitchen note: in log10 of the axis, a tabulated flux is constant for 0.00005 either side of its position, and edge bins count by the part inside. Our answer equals 10.99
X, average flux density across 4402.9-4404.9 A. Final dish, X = 10.5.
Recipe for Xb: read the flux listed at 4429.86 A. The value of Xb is 11.99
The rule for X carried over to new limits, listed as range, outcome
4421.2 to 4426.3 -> 12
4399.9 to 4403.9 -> 10.5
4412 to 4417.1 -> 11.6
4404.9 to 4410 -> 10.9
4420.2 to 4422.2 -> 11.8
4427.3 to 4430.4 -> 12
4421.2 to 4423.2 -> 12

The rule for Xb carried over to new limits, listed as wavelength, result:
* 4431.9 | 12.12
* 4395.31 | 11.65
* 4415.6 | 11.66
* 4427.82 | 11.97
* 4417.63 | 11.6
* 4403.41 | 10.41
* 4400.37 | 10.77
